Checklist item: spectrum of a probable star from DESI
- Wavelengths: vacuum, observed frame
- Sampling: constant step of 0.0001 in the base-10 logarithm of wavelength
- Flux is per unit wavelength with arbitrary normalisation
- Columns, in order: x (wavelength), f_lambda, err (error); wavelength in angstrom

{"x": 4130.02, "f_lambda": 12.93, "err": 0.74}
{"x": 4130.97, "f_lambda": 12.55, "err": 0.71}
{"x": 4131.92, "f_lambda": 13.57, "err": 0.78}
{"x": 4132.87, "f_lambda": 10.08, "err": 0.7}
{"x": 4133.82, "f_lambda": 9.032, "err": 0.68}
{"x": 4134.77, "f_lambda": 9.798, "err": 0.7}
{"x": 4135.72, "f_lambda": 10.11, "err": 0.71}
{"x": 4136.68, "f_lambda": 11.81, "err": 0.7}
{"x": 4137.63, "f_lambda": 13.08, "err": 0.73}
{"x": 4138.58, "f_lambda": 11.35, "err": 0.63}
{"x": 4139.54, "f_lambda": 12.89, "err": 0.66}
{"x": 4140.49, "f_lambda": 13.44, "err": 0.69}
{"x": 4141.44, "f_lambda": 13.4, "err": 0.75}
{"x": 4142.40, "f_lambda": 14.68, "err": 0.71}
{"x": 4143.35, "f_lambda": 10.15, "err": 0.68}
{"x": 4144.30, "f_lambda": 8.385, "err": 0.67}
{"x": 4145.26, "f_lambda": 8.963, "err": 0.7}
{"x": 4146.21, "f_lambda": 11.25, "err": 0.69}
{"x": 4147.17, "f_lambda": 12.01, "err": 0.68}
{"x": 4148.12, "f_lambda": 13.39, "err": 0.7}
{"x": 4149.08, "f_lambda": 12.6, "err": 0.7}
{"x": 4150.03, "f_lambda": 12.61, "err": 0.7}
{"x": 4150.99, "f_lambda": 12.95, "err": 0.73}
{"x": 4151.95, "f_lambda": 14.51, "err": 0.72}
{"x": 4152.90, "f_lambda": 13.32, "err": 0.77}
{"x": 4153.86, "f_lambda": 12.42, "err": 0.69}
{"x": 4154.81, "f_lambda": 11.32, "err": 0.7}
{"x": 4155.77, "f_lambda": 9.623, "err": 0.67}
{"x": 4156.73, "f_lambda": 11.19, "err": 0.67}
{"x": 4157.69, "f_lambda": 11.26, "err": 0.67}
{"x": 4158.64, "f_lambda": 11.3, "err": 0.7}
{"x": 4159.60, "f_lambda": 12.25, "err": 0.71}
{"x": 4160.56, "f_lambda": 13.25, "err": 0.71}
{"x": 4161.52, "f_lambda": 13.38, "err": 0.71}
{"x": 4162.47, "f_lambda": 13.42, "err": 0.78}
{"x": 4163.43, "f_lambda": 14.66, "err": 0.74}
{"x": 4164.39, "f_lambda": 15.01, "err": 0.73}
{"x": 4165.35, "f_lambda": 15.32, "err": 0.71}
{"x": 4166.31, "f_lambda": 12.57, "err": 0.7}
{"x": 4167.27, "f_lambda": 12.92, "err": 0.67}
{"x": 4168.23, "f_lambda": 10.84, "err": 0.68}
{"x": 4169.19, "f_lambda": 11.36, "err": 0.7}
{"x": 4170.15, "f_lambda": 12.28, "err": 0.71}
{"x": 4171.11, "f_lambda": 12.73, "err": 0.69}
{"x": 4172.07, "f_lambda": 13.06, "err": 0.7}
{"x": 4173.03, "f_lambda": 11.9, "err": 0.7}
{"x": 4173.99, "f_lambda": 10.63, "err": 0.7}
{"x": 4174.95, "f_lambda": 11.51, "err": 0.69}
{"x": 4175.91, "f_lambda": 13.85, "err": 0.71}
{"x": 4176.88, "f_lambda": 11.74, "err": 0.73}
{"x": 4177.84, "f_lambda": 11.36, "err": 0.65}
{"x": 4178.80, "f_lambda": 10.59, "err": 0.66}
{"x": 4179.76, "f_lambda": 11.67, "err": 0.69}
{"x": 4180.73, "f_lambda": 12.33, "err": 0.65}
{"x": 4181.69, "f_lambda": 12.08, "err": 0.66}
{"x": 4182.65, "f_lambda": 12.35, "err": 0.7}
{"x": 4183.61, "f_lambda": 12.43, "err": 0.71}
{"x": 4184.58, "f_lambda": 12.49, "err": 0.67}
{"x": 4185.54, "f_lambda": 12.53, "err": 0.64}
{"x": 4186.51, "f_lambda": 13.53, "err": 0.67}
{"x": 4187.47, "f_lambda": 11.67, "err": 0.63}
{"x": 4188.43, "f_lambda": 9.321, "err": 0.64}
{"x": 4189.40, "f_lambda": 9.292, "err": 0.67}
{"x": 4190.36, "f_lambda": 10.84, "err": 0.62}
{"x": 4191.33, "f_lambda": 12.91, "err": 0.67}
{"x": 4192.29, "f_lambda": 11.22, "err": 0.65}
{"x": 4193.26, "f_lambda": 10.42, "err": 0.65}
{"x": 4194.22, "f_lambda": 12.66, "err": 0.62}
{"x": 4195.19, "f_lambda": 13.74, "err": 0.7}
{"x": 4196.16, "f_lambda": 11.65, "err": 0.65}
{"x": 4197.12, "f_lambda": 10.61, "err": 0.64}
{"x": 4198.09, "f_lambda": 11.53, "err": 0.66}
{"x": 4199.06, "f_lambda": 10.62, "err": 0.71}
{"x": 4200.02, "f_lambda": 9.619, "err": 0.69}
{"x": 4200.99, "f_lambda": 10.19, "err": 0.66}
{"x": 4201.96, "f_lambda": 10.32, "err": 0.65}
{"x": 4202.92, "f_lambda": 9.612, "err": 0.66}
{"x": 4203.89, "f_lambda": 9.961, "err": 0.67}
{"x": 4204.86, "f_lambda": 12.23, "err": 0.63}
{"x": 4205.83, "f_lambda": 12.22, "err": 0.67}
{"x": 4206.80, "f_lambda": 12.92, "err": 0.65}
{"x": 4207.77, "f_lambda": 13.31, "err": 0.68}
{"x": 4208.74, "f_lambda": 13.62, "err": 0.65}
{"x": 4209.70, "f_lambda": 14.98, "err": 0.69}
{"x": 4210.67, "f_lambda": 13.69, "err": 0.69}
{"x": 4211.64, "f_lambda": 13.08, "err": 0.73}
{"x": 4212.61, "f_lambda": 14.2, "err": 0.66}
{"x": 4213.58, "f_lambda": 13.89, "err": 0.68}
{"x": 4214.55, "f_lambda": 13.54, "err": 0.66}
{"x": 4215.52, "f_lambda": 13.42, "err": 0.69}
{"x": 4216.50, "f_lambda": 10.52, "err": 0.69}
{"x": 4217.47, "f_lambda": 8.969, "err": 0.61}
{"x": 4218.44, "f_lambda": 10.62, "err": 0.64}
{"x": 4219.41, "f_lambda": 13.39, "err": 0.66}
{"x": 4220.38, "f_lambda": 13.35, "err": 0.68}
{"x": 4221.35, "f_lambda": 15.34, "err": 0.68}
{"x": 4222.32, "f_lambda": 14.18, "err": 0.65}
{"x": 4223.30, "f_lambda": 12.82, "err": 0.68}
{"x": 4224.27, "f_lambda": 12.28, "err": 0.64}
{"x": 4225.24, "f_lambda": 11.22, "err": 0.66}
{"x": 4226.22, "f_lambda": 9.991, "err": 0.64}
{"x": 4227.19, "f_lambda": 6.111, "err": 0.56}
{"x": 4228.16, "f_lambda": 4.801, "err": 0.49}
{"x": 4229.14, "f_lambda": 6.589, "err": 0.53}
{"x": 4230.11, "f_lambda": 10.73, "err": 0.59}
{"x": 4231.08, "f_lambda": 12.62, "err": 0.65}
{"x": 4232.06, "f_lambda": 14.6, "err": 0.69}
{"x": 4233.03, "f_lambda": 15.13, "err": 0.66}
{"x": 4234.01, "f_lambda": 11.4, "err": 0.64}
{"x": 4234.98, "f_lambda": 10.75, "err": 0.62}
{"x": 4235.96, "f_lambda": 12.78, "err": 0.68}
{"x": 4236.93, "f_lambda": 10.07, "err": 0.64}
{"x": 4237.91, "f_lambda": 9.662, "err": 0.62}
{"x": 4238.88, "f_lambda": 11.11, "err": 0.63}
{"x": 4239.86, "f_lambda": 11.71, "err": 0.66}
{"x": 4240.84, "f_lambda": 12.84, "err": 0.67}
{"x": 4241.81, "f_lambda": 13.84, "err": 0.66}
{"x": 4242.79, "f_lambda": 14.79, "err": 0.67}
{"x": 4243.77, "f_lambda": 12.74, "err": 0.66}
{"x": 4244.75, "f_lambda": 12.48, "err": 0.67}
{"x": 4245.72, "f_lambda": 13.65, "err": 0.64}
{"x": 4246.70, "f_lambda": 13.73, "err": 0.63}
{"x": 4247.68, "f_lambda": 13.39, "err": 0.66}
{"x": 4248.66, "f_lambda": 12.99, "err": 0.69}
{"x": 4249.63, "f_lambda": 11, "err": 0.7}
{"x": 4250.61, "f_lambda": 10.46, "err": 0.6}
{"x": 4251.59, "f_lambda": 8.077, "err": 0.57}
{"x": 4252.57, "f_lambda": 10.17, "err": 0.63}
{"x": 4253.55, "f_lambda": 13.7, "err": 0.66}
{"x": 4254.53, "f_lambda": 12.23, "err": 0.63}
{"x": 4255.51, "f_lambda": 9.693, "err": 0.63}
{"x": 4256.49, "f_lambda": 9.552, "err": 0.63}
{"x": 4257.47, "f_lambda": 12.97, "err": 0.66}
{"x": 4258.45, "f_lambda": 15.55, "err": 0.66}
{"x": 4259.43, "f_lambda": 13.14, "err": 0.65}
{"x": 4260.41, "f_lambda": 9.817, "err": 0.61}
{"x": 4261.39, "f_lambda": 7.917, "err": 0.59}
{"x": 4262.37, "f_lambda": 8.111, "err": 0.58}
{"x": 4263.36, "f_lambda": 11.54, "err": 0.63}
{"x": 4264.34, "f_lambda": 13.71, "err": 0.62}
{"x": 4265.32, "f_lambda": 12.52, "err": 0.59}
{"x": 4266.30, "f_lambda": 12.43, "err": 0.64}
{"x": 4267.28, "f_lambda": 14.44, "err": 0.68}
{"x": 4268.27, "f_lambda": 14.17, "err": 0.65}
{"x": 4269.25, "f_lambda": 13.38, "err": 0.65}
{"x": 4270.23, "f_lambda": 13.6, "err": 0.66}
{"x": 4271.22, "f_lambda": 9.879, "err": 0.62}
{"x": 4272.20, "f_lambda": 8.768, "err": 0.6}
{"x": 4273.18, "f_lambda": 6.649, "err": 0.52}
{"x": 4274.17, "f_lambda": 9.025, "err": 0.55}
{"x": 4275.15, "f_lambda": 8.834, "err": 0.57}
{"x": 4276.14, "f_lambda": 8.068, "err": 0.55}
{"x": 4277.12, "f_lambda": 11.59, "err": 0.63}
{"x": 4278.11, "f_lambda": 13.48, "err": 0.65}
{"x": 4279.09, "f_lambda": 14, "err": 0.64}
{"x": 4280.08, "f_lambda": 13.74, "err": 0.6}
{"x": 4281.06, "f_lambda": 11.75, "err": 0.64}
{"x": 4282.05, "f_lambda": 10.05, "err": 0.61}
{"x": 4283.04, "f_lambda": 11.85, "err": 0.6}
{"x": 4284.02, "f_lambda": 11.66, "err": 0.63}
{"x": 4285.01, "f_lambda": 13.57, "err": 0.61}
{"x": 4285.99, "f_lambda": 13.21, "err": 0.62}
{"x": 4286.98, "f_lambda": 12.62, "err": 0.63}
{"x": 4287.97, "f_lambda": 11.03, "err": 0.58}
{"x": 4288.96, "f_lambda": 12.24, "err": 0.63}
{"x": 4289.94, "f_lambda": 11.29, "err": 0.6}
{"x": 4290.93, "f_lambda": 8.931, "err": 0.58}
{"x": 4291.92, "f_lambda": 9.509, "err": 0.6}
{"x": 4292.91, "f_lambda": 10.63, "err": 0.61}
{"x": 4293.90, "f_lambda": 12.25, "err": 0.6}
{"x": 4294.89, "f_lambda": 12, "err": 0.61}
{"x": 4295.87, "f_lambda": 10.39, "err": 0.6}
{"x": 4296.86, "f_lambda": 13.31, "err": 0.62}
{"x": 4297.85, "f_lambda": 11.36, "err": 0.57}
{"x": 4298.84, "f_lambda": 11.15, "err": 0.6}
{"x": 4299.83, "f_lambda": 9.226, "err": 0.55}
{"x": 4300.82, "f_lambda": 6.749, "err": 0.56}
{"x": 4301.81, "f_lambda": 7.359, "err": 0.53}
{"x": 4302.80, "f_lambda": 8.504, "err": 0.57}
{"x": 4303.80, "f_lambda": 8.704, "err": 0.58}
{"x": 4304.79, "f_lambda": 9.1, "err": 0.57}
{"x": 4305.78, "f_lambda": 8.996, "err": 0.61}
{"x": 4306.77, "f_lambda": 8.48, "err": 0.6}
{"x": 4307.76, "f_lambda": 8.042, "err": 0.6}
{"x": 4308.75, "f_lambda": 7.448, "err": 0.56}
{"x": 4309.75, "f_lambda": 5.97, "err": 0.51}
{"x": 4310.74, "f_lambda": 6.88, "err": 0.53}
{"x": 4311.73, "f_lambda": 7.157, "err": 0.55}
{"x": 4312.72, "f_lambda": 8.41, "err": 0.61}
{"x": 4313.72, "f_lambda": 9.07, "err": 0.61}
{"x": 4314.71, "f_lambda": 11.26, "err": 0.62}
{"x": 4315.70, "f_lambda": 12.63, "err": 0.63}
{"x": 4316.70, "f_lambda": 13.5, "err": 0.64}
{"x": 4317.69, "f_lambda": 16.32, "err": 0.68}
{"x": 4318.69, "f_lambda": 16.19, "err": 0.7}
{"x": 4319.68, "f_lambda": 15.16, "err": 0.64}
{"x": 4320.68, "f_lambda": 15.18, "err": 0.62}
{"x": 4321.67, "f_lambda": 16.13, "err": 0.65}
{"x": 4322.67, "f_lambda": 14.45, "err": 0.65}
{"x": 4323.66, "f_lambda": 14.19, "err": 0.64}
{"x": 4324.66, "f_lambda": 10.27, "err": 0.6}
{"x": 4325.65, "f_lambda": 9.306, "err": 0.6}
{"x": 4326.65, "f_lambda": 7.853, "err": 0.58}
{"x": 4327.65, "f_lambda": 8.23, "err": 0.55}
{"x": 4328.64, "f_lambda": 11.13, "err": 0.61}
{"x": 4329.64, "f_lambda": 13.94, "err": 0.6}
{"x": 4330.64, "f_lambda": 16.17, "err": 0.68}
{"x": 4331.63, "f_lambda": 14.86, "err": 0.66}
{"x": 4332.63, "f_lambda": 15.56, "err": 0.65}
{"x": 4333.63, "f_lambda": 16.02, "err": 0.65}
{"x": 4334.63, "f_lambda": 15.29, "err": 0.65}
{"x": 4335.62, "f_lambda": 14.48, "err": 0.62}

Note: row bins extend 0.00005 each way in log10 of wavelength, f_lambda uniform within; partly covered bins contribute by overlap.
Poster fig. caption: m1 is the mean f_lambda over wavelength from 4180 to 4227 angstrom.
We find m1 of 12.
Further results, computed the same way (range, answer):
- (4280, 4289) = 12.1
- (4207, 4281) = 11.8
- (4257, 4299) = 11.5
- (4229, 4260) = 12.1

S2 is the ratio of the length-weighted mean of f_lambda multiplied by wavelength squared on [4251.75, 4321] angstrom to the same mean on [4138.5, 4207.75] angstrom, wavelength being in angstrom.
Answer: 1.0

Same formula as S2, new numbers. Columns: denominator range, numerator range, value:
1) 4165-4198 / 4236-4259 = 1.04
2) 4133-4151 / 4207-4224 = 1.17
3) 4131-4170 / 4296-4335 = 1.00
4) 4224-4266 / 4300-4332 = 0.98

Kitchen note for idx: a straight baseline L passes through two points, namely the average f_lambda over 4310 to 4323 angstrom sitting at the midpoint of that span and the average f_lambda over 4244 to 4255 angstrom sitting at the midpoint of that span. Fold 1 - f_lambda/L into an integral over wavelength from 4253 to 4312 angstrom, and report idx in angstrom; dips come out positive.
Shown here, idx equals 6.9 angstrom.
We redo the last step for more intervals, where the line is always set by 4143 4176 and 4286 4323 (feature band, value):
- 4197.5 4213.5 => -0.4 angstrom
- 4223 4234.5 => 0.9 angstrom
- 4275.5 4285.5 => -0.8 angstrom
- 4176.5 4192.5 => 0.4 angstrom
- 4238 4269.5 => -2.3 angstrom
